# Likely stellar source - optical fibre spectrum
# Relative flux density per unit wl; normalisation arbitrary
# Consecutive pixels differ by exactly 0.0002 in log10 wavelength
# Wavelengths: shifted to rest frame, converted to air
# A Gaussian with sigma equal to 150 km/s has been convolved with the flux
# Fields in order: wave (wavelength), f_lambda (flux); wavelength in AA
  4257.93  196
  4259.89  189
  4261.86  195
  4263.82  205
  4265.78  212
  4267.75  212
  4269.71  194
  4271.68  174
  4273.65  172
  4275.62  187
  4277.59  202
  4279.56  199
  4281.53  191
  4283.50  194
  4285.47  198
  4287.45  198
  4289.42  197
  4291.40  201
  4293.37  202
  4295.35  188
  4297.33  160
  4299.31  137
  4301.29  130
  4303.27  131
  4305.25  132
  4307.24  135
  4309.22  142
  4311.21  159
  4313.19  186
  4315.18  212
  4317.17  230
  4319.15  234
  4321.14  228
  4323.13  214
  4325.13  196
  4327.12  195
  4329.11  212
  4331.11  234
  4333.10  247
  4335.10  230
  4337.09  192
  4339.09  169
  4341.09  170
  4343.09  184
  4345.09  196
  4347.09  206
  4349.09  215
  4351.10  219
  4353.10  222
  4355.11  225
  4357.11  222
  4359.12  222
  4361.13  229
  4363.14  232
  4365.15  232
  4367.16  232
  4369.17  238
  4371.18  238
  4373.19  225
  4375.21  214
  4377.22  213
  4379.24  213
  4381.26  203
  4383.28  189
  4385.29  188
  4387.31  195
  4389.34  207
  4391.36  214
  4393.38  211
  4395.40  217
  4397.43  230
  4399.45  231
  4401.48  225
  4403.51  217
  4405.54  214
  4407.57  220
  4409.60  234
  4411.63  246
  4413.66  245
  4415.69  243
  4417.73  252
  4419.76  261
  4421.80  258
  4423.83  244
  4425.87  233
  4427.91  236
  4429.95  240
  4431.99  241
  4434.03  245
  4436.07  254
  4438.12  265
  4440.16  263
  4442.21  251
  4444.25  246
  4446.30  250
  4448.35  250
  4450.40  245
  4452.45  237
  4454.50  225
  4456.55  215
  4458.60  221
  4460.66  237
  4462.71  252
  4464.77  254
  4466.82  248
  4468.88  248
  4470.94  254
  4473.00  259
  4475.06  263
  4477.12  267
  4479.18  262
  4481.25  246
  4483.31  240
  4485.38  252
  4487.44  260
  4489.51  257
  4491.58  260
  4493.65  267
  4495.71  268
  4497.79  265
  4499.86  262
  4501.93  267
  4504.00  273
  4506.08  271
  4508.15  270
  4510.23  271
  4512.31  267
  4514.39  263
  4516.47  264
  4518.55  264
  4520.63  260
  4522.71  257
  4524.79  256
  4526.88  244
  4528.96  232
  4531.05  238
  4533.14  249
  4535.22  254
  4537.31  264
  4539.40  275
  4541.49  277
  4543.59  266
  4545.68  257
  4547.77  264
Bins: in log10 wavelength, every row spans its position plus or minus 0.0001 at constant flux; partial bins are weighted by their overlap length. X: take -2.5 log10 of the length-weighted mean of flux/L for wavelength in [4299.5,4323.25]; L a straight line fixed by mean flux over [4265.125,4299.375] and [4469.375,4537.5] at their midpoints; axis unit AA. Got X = 0.15 mag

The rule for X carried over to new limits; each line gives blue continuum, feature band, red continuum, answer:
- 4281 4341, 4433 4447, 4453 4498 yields -0.07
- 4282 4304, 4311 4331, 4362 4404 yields -0.11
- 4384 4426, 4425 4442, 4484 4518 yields -0.04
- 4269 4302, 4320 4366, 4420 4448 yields -0.02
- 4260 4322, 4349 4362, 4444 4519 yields -0.07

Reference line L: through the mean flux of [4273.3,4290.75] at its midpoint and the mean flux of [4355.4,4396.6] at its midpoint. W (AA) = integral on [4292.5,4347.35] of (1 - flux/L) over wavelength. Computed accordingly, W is 4.4 AA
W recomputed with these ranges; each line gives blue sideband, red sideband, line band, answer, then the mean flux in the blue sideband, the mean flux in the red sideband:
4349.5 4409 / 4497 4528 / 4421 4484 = -0.9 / 219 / 264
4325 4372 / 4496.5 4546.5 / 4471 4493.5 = -0.6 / 215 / 261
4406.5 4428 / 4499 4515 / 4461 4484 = 0.4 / 243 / 268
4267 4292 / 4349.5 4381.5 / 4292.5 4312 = 4.9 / 193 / 224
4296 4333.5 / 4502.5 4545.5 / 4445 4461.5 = 0.0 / 184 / 261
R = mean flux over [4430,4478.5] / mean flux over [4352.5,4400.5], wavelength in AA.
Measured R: 1.13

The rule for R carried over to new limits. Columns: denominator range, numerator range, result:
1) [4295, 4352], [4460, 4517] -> 1.37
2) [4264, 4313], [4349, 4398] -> 1.23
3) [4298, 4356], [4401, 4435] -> 1.24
